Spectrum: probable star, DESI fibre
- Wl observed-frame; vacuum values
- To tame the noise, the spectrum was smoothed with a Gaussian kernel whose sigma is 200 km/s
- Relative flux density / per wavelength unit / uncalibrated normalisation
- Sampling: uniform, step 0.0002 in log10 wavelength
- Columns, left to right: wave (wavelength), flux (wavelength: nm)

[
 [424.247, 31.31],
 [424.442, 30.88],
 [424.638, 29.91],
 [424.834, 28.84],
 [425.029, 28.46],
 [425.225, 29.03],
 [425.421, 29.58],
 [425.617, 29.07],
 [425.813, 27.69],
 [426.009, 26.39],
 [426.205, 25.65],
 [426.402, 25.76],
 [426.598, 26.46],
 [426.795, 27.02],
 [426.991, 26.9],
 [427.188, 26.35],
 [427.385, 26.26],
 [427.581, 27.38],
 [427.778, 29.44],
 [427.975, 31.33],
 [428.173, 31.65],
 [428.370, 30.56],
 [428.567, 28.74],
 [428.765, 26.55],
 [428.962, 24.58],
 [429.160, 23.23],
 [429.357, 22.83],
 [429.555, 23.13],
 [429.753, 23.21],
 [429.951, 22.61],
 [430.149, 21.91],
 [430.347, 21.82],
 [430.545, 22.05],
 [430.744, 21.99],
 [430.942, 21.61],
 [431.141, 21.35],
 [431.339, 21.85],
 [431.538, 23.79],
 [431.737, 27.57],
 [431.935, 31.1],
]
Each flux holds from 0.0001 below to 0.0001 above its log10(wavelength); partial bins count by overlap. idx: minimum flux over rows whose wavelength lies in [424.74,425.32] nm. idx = 28.46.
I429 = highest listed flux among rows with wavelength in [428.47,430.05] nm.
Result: 28.74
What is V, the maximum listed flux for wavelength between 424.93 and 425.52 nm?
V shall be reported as 29.58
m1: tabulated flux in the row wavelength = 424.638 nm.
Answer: 29.91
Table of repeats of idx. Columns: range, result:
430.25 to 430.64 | 21.82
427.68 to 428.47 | 29.44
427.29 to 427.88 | 26.26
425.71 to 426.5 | 25.65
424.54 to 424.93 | 28.84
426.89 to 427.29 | 26.35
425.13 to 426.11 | 26.39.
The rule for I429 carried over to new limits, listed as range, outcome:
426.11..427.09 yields 27.02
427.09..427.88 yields 29.44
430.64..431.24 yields 21.99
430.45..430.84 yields 22.05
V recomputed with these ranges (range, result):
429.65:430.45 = 23.21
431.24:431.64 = 23.79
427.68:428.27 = 31.65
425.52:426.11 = 29.07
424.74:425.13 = 28.84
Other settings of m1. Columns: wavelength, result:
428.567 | 28.74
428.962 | 24.58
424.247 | 31.31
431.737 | 27.57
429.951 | 22.61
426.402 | 25.76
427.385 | 26.26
